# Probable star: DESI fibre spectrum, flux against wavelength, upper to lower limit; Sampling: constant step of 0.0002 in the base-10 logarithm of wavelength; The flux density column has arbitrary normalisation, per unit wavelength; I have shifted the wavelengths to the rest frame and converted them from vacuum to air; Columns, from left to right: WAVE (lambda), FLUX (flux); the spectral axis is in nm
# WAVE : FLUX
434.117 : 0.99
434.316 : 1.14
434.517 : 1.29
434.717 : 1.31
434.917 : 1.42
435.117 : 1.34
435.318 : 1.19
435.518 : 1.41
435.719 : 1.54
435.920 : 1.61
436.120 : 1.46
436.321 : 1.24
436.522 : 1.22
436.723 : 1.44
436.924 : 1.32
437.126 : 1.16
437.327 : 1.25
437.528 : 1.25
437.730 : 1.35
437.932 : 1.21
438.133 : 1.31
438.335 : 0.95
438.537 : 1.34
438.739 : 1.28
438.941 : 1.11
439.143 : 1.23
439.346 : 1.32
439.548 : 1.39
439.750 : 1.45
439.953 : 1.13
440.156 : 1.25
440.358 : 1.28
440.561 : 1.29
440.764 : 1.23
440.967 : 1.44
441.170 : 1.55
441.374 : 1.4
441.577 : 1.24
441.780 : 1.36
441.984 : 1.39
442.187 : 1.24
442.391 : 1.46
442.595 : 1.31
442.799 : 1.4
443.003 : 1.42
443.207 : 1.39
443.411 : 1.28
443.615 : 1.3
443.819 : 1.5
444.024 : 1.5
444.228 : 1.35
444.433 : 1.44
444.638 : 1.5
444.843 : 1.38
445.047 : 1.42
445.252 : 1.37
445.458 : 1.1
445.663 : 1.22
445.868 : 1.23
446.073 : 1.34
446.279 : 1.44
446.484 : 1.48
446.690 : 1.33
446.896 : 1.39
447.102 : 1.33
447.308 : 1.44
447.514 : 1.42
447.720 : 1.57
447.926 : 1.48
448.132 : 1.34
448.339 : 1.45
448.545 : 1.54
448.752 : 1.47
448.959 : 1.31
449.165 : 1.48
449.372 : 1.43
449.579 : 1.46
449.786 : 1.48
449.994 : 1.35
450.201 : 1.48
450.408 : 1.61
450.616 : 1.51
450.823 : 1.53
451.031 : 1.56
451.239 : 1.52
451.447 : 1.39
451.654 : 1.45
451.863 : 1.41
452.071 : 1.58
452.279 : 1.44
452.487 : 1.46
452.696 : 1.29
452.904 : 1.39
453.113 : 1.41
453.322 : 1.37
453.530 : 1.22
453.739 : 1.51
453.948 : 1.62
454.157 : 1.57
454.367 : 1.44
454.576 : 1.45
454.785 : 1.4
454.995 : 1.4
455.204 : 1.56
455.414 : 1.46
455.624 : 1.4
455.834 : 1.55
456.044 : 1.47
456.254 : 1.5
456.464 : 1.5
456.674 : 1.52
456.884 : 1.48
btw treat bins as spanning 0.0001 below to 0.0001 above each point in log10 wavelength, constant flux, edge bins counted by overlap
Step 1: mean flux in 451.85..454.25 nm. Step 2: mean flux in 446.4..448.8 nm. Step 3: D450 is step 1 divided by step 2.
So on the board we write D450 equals 1.00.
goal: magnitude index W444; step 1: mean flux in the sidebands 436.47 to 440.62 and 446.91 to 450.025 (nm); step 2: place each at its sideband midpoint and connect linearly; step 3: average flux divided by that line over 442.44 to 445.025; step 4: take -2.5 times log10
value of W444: -0.04 mag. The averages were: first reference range 1.26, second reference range 1.44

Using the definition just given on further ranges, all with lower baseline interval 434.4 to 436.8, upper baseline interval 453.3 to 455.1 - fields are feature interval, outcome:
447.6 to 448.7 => -0.04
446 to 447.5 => 0.02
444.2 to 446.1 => 0.06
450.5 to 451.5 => -0.06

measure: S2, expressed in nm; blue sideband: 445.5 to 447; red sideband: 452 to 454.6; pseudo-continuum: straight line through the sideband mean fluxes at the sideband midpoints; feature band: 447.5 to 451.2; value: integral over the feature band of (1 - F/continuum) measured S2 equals -0.24 nm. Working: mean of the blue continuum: 1.34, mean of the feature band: 1.47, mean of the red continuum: 1.44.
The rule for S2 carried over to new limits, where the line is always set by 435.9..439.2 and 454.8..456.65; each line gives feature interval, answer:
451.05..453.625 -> 0.04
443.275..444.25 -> -0.03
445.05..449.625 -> -0.03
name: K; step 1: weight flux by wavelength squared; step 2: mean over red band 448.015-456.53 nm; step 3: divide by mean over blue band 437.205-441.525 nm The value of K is 1.20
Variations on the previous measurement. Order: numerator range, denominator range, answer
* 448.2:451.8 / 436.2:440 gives 1.23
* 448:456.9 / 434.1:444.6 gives 1.17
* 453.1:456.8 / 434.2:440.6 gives 1.22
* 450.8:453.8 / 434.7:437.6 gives 1.14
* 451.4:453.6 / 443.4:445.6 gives 1.06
